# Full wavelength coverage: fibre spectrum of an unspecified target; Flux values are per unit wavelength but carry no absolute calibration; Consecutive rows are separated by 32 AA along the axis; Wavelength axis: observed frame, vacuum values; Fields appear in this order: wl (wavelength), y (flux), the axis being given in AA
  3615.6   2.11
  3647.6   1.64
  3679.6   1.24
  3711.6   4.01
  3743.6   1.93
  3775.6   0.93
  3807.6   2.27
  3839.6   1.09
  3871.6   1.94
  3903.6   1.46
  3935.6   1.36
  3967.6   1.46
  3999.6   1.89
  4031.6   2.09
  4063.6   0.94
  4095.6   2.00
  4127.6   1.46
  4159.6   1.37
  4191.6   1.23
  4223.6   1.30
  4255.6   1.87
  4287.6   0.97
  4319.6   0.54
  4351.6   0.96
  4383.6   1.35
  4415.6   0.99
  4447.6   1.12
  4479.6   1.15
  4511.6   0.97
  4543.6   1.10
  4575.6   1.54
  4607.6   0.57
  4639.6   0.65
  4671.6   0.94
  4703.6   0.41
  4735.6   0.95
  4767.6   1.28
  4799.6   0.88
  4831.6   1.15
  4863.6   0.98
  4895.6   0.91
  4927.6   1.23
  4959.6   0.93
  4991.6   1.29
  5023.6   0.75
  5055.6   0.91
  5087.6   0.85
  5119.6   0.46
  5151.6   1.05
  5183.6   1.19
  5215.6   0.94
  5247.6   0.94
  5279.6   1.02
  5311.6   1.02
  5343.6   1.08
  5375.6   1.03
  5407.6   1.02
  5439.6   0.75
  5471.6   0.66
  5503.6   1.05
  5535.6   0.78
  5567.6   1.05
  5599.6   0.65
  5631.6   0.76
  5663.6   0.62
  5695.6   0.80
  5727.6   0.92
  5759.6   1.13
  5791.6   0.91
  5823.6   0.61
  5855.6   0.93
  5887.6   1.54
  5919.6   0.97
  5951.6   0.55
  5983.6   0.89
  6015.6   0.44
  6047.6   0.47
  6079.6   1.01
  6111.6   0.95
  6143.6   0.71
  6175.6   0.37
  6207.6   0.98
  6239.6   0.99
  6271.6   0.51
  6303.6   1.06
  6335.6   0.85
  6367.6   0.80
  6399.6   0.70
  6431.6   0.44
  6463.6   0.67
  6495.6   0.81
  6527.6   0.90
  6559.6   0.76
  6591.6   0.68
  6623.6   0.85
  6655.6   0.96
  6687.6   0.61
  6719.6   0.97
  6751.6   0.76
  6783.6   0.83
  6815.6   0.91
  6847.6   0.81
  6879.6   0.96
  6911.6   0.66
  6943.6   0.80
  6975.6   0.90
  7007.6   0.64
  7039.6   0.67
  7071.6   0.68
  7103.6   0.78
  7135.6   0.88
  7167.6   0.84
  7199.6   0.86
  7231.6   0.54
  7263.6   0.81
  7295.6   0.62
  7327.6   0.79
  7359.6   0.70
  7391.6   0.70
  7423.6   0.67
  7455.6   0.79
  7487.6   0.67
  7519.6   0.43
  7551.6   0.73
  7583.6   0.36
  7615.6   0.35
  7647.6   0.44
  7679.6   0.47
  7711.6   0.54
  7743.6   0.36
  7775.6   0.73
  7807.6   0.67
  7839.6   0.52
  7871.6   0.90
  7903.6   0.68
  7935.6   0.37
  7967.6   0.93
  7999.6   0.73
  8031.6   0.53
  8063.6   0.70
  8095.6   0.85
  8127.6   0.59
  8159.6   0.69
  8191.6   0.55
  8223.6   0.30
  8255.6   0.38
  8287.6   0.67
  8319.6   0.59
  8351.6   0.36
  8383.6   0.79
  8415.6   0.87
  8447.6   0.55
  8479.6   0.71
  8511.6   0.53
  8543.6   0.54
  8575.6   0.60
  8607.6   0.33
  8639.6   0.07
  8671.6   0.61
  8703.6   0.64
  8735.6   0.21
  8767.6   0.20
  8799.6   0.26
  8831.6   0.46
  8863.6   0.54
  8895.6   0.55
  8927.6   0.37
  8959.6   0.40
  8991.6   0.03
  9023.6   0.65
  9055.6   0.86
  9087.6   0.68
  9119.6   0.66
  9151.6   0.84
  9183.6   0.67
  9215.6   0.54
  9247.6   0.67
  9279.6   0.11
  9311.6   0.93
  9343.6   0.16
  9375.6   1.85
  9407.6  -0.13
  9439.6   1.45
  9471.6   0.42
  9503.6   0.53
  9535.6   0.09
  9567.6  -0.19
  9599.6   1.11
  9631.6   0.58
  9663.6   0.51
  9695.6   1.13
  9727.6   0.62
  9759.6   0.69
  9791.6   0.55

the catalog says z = 1.533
